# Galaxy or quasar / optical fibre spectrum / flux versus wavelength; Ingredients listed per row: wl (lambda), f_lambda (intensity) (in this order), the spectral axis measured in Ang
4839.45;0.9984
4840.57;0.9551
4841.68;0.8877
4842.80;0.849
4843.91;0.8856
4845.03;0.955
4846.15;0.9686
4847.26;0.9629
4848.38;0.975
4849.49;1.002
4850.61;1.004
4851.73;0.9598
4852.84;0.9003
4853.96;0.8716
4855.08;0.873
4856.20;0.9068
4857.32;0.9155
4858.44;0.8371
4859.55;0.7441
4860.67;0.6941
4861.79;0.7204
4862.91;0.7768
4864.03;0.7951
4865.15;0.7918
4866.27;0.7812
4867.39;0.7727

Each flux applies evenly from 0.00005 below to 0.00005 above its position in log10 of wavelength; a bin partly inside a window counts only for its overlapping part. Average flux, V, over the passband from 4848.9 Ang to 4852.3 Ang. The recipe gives 0.99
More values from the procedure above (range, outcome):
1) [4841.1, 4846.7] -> 0.909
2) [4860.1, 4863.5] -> 0.731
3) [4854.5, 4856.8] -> 0.888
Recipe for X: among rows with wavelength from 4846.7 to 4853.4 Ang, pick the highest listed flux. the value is 1.004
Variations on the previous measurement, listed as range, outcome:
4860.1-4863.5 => 0.7768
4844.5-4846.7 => 0.9686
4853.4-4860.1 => 0.9155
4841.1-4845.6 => 0.955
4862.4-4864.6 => 0.7951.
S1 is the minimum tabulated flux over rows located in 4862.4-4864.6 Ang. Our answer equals 0.7768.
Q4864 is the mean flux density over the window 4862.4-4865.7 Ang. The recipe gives 0.788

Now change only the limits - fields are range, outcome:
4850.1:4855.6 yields 0.921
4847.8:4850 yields 0.989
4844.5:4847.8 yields 0.963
